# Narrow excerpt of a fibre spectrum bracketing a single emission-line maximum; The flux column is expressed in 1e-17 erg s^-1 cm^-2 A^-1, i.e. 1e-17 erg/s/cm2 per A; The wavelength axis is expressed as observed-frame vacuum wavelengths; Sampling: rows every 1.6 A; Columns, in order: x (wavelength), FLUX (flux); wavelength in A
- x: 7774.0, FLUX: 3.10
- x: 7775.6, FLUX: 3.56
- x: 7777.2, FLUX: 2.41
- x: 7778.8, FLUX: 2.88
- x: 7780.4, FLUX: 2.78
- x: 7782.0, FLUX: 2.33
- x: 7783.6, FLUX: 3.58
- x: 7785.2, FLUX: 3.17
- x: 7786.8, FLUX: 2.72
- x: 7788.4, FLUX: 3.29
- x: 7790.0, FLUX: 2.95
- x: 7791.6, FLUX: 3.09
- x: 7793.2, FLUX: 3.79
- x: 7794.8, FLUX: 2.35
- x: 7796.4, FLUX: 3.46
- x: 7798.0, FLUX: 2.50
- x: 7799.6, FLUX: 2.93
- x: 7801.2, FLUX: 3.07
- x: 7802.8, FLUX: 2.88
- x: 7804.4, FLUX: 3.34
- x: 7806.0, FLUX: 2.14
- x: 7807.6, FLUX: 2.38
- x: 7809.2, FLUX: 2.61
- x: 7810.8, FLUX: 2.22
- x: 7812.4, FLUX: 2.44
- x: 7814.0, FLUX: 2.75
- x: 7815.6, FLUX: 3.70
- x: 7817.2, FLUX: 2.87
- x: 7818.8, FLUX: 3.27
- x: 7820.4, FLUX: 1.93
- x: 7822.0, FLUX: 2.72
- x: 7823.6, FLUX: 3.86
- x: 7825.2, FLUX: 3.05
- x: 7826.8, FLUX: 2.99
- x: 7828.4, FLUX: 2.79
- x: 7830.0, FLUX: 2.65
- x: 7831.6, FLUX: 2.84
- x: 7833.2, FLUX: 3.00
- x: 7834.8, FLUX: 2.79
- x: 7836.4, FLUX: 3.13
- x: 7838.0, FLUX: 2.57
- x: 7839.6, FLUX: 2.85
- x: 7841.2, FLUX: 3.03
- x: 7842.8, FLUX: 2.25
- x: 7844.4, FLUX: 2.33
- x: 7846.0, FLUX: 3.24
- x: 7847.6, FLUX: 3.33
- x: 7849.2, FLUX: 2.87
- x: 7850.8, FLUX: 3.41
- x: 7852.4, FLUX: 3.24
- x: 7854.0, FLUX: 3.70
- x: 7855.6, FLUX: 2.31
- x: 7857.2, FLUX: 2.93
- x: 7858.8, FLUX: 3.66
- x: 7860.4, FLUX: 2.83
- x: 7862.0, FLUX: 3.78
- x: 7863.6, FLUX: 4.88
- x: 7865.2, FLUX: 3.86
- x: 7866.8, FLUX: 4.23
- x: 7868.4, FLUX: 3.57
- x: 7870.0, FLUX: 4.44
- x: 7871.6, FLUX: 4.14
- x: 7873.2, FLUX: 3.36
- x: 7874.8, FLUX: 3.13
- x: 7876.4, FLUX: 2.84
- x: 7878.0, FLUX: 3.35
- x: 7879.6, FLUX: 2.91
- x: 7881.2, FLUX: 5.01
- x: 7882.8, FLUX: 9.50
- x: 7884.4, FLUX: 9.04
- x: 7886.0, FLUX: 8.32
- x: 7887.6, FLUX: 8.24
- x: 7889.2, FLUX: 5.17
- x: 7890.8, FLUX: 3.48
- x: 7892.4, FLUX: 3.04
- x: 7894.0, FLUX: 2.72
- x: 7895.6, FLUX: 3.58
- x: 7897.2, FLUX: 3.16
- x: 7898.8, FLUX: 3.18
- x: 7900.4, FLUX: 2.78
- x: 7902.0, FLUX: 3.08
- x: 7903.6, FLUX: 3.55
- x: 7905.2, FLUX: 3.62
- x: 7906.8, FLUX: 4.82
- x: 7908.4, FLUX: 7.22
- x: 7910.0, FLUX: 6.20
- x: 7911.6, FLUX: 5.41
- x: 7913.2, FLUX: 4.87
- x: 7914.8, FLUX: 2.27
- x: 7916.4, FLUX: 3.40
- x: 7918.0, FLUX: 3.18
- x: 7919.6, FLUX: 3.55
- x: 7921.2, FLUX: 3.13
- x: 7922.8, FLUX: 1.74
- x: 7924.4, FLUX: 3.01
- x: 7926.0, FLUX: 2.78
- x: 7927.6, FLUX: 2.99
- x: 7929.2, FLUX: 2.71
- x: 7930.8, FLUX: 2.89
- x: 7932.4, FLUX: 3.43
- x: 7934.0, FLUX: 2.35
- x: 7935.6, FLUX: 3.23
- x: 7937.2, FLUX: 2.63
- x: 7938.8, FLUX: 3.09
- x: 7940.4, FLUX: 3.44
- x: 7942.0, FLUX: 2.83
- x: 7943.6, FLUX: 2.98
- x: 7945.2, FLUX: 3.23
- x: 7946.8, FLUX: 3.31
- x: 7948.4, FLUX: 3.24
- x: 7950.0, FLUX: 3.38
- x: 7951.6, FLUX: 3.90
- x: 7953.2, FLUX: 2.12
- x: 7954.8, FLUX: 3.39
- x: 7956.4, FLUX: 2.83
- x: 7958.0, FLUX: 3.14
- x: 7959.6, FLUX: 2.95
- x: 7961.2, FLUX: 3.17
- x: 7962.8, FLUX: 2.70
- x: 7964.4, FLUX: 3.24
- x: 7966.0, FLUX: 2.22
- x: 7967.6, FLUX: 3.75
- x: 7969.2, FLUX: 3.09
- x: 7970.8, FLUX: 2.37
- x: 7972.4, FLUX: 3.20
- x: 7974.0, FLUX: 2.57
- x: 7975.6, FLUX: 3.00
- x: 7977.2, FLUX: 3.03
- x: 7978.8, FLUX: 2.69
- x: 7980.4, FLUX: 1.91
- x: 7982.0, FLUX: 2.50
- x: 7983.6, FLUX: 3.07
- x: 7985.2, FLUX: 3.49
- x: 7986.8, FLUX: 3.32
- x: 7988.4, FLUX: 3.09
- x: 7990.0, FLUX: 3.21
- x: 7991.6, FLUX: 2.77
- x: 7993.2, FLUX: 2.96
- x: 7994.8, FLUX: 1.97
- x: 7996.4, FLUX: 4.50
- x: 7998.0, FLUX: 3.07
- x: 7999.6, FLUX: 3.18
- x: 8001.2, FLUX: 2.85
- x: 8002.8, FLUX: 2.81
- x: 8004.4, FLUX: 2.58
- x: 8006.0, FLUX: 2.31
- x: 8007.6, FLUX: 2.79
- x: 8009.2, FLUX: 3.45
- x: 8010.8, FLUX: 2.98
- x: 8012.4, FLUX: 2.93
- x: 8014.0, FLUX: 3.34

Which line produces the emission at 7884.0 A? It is H-alpha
